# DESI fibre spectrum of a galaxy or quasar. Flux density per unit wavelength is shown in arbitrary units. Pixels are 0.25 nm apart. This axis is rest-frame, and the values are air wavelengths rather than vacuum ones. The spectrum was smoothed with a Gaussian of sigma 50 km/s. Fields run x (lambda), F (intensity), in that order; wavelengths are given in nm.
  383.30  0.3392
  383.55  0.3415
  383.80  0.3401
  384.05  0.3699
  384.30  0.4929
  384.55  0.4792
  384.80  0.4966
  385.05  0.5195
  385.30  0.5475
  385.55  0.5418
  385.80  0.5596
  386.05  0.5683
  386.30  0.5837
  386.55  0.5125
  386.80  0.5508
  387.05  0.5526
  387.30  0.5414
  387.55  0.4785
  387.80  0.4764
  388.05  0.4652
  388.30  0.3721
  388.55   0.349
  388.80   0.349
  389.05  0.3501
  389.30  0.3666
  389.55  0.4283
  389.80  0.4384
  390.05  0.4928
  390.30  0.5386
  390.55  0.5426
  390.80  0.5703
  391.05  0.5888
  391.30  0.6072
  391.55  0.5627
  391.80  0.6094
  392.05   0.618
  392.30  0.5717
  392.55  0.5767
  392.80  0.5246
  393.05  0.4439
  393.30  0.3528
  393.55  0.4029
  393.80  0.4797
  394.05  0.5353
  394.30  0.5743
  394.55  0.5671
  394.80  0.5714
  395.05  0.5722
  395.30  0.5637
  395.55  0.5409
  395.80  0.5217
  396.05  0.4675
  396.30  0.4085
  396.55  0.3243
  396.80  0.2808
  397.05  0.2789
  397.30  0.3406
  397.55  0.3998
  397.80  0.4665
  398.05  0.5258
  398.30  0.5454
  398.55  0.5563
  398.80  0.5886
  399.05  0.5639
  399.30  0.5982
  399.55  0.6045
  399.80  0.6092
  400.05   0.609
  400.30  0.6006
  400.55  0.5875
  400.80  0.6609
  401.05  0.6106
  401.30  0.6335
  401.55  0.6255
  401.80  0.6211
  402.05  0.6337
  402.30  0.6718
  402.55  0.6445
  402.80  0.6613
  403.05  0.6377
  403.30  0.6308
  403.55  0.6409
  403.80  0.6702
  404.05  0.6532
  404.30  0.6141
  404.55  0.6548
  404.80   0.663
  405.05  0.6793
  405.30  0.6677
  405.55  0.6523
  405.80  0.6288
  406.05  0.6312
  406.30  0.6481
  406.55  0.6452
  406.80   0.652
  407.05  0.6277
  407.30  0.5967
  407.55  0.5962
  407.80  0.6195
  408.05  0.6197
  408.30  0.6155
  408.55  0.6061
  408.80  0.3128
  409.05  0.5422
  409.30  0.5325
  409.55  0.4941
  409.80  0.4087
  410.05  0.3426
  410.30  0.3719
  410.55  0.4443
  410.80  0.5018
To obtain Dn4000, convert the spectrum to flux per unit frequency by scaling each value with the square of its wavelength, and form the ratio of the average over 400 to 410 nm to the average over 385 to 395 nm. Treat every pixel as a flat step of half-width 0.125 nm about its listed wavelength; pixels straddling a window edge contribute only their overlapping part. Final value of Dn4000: 1.30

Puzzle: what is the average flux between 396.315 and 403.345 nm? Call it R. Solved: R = 0.551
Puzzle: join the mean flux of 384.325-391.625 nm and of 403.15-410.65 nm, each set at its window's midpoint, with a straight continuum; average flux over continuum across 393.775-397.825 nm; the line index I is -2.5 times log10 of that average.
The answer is 0.15 mag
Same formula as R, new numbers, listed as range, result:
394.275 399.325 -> 0.485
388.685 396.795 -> 0.499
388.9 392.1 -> 0.513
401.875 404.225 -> 0.648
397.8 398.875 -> 0.542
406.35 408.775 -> 0.608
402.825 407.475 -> 0.644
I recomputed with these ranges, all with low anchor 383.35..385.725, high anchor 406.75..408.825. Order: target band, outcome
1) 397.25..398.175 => 0.210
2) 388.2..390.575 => 0.163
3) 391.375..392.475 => -0.180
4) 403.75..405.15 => -0.143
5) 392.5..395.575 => -0.001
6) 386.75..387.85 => -0.104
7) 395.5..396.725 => 0.190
